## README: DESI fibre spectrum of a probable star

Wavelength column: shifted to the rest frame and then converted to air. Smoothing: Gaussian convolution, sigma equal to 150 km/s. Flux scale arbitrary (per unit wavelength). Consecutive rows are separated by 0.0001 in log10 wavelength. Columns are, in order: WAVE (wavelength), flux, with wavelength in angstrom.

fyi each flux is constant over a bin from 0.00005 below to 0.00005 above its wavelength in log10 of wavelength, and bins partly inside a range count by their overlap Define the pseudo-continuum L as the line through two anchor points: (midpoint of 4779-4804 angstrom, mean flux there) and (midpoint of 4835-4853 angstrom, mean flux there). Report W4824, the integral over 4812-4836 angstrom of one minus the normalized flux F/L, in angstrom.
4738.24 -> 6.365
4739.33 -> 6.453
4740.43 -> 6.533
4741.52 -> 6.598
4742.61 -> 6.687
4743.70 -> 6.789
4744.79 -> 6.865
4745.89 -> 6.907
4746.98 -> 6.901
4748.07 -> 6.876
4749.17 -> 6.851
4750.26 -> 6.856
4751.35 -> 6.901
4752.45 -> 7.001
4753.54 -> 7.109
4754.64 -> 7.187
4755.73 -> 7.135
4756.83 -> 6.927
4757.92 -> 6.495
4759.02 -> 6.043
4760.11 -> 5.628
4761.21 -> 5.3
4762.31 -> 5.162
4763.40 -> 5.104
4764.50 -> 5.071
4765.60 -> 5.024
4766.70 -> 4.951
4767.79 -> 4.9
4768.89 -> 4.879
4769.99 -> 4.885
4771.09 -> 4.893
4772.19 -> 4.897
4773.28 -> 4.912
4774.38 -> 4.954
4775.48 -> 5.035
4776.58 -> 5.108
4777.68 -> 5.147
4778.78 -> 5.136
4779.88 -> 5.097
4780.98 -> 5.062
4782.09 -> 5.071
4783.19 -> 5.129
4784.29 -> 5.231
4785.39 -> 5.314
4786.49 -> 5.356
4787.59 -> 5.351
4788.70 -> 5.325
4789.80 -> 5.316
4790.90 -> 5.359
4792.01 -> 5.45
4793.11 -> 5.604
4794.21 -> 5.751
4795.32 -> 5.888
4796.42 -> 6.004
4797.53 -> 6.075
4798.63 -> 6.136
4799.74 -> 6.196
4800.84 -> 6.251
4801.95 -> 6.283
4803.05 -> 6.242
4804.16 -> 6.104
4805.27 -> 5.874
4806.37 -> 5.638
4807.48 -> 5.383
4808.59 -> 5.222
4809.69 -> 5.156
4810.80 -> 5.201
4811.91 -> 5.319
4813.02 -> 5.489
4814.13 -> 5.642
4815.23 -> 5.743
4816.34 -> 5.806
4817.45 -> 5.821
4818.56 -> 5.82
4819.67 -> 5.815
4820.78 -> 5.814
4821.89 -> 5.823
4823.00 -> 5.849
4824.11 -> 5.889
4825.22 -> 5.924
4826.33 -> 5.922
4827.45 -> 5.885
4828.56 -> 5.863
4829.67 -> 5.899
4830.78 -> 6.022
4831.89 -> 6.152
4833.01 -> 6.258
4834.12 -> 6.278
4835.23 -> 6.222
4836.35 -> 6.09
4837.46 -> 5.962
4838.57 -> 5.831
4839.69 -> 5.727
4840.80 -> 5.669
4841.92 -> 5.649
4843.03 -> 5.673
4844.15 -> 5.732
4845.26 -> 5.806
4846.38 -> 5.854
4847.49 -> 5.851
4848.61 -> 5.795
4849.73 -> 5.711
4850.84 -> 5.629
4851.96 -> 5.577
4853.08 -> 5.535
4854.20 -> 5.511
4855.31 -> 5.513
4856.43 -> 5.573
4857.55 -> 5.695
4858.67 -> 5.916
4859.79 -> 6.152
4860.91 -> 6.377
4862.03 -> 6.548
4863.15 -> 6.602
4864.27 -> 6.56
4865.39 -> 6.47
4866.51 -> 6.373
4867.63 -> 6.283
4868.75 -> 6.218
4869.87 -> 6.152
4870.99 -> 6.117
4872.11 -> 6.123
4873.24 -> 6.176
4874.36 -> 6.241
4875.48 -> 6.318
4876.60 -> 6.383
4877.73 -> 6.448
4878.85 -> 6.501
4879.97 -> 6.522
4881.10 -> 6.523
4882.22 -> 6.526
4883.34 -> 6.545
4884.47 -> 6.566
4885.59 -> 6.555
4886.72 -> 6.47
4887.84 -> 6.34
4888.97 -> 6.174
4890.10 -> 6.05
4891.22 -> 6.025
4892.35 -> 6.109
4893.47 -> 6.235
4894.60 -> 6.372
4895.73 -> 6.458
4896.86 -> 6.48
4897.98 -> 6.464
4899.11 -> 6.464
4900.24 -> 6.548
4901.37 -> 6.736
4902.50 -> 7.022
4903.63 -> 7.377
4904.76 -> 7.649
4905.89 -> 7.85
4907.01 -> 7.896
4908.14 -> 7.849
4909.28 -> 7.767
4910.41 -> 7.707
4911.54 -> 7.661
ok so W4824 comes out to -0.7 angstrom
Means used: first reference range 5.61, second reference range 5.78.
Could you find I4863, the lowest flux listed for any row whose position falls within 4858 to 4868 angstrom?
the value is 5.916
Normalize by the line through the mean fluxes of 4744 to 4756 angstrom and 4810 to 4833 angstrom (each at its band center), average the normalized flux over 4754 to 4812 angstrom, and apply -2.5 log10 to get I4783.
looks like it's 0.16 mag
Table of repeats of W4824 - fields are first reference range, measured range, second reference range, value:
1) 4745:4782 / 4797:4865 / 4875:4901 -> 2.7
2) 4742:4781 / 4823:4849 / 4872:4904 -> 1.2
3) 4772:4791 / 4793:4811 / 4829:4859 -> -1.6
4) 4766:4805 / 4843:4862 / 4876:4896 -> 0.9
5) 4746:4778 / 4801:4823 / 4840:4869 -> 0.6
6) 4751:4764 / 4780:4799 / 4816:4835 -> 2.0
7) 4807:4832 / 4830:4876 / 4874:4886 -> 1.0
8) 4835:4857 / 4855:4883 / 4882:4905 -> -0.7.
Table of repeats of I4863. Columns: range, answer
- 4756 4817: 4.879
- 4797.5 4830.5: 5.156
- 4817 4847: 5.649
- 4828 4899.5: 5.511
